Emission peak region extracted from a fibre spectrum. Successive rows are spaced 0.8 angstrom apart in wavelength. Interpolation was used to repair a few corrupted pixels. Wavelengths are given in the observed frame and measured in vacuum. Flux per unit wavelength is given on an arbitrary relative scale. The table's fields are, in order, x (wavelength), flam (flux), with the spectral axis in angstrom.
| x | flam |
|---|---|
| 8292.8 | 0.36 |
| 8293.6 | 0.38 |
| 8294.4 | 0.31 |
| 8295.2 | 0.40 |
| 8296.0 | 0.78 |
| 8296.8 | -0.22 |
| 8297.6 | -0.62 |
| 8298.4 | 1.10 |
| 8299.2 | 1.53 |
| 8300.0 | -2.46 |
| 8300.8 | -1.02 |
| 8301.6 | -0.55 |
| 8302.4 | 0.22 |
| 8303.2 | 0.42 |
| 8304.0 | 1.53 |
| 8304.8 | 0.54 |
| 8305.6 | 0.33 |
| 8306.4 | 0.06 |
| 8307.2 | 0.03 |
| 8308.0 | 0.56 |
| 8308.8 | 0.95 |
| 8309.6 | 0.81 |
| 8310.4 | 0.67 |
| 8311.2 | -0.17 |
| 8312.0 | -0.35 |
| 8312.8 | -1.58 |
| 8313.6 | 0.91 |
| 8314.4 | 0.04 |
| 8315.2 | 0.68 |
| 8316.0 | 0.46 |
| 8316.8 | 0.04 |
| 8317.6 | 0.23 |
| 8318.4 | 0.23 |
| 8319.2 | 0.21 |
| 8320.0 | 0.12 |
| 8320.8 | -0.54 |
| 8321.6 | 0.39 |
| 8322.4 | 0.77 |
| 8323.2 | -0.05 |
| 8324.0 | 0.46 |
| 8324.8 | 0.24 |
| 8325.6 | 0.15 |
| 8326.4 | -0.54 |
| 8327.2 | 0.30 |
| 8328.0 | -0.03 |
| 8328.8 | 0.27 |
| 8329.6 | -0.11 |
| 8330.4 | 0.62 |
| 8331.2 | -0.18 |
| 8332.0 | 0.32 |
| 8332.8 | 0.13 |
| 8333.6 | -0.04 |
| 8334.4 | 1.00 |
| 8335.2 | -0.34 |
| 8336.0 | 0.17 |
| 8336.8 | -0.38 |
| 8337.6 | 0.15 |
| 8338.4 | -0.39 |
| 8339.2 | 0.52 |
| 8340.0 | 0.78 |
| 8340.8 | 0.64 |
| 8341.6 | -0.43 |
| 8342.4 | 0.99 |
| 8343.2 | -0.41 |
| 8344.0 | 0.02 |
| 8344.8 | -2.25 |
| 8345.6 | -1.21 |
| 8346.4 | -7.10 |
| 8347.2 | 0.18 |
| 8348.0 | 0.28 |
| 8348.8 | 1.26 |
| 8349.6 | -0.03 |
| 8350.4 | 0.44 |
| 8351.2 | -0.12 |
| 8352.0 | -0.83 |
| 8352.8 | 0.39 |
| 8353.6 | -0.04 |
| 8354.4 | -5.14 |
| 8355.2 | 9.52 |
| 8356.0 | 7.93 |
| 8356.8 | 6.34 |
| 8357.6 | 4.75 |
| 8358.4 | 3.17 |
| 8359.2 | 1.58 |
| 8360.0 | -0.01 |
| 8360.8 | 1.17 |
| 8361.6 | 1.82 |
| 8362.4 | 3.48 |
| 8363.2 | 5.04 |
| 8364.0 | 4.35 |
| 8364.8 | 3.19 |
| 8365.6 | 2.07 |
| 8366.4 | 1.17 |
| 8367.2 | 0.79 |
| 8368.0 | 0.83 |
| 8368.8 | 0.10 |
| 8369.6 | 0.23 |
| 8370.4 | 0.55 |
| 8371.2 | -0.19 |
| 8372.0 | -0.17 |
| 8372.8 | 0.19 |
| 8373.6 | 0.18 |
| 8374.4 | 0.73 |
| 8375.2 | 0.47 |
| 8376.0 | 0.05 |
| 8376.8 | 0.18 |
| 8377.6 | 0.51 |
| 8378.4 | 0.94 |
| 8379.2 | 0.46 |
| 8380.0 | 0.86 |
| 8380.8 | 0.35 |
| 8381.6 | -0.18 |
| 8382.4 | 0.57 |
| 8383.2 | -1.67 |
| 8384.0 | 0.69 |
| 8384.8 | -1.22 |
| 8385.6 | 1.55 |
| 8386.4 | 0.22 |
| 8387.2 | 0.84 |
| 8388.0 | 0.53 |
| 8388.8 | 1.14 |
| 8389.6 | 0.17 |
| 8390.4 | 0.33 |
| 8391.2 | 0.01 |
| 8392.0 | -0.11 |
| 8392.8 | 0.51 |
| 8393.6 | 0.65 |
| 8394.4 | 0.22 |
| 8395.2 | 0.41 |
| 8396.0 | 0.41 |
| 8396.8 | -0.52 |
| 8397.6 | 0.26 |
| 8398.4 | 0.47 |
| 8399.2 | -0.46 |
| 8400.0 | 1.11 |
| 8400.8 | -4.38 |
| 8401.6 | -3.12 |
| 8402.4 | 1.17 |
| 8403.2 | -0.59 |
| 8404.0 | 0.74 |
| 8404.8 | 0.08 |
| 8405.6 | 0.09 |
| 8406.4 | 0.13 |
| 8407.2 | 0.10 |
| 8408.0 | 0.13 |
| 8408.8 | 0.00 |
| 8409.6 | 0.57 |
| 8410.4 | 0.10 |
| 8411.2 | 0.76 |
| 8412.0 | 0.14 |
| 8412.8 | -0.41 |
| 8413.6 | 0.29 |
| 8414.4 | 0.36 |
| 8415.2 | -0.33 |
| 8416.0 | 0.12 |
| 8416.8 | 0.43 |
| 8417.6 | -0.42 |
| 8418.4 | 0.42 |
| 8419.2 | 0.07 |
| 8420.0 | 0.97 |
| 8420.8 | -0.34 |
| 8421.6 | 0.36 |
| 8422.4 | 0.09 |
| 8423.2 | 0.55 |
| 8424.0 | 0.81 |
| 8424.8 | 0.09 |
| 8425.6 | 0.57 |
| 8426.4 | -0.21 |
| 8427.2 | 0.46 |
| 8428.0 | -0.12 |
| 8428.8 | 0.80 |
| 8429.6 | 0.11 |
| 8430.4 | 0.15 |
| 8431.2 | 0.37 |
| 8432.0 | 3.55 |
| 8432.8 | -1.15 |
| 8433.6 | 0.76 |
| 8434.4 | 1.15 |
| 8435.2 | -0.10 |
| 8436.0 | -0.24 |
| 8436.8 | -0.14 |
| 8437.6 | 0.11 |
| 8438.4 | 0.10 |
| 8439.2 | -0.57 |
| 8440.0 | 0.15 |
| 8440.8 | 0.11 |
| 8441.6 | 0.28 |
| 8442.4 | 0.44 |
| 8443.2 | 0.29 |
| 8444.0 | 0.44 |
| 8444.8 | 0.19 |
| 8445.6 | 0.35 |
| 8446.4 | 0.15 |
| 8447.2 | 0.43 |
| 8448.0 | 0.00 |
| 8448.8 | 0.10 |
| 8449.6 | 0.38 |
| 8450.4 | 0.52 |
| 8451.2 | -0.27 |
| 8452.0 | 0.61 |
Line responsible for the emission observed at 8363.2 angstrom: H-alpha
